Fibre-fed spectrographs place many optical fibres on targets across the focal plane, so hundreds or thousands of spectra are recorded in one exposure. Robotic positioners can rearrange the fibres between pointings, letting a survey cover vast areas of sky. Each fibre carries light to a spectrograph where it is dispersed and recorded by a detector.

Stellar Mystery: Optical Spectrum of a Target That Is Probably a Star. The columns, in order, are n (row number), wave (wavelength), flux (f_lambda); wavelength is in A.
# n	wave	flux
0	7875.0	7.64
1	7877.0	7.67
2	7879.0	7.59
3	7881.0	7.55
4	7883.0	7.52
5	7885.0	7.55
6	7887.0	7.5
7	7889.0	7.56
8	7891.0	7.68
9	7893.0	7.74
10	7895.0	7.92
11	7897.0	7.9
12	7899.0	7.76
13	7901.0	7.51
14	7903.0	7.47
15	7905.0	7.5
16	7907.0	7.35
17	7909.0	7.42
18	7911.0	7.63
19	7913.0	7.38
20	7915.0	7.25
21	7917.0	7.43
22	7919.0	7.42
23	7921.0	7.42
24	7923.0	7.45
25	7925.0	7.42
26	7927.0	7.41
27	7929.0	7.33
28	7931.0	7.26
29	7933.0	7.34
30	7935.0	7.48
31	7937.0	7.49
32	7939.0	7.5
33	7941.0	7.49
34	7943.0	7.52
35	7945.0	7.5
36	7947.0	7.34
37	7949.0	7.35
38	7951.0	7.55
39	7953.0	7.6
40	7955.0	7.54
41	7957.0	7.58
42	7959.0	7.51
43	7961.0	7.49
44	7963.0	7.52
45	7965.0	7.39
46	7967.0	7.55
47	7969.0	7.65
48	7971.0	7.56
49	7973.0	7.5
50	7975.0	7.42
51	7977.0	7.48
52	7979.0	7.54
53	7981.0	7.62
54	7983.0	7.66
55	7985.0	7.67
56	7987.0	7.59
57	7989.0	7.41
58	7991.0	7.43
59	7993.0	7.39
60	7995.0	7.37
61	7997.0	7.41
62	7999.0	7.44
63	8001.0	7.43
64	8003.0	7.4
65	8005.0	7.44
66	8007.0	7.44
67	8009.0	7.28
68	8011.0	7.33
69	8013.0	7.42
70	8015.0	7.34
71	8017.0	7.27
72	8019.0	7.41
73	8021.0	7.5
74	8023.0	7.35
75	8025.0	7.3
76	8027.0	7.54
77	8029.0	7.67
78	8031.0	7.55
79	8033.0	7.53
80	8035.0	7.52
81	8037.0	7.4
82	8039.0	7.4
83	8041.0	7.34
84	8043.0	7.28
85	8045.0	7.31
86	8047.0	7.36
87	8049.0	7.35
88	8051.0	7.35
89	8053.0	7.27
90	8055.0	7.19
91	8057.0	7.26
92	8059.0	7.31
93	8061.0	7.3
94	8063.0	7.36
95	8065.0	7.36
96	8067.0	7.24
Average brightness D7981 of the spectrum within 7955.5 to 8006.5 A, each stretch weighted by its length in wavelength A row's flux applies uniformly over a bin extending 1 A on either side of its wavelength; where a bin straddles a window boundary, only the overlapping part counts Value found 7.5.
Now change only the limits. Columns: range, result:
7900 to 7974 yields 7.46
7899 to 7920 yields 7.45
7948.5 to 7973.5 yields 7.53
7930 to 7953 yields 7.45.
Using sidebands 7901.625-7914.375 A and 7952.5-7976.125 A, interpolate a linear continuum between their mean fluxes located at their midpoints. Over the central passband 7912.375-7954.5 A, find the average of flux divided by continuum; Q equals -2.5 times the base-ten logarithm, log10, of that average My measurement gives 0.01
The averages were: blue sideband 7.45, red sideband 7.52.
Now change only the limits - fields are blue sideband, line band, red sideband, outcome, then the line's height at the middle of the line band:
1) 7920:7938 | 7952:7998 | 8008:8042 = -0.02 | 7.41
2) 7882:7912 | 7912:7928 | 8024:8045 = 0.03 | 7.57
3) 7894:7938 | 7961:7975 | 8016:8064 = -0.01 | 7.44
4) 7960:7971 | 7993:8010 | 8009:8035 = 0.01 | 7.46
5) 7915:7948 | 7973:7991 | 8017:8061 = -0.02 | 7.4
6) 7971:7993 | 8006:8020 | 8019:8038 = 0.02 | 7.5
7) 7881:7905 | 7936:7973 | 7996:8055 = 0.00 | 7.53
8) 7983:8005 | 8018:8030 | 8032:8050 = -0.01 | 7.41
